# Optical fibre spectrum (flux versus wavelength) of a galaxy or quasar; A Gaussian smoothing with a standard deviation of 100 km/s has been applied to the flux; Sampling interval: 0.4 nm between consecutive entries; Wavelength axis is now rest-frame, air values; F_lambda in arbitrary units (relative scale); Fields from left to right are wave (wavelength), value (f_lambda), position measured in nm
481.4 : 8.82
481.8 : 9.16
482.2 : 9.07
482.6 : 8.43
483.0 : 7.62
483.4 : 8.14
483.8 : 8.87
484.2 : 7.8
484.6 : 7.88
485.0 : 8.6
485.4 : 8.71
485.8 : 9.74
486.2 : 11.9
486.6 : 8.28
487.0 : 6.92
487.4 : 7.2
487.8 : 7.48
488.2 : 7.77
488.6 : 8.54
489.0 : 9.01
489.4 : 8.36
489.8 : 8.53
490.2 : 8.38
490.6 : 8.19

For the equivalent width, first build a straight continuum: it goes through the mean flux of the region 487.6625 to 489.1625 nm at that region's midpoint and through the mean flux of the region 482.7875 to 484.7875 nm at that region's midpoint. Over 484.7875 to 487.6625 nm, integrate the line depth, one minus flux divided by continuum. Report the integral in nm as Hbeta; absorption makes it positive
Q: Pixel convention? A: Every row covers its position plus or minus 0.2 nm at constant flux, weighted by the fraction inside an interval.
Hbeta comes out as -0.21 nm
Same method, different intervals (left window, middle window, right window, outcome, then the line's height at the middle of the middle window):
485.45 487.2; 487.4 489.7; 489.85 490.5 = 0.15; 8.72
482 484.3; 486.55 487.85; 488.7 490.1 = 0.17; 8.52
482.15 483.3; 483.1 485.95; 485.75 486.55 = 0.29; 9.46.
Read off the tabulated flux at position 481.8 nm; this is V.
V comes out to 9.16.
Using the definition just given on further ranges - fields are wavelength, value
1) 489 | 9.01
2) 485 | 8.6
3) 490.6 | 8.19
